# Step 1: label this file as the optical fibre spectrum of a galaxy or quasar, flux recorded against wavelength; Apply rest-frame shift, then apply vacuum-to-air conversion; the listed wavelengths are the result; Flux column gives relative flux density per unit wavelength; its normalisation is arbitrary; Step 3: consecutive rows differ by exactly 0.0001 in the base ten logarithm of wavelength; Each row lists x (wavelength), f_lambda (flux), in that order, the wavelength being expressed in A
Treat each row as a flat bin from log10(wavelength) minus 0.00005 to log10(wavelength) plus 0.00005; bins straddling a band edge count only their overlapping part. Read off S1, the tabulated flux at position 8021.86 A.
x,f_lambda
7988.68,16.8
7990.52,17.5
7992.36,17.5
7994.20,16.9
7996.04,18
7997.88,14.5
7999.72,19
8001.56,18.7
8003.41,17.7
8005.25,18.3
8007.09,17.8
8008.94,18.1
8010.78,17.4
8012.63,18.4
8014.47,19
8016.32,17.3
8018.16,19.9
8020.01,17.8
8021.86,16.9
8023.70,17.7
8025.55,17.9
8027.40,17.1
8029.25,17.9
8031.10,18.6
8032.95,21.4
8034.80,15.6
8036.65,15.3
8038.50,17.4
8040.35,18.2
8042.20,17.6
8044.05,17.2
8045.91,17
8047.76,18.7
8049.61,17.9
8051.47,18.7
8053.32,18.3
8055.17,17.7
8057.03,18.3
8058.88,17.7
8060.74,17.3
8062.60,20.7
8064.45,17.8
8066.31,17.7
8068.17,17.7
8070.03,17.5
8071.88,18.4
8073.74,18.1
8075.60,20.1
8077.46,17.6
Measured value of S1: 16.9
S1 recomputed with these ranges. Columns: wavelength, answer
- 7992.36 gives 17.5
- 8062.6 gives 20.7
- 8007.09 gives 17.8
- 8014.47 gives 19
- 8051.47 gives 18.7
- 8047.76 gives 18.7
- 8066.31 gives 17.7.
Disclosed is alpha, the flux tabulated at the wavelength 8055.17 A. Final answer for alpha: 17.7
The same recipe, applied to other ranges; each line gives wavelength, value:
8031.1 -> 18.6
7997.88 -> 14.5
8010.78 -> 17.4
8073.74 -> 18.1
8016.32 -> 17.3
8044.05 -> 17.2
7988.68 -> 16.8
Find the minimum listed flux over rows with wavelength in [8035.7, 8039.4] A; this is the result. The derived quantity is 15.3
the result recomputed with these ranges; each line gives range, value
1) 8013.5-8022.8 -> 16.9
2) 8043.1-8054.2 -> 17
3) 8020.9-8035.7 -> 15.6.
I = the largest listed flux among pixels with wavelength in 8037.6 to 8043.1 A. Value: 18.2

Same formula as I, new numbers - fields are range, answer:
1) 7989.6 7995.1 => 17.5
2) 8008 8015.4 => 19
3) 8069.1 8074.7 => 18.4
